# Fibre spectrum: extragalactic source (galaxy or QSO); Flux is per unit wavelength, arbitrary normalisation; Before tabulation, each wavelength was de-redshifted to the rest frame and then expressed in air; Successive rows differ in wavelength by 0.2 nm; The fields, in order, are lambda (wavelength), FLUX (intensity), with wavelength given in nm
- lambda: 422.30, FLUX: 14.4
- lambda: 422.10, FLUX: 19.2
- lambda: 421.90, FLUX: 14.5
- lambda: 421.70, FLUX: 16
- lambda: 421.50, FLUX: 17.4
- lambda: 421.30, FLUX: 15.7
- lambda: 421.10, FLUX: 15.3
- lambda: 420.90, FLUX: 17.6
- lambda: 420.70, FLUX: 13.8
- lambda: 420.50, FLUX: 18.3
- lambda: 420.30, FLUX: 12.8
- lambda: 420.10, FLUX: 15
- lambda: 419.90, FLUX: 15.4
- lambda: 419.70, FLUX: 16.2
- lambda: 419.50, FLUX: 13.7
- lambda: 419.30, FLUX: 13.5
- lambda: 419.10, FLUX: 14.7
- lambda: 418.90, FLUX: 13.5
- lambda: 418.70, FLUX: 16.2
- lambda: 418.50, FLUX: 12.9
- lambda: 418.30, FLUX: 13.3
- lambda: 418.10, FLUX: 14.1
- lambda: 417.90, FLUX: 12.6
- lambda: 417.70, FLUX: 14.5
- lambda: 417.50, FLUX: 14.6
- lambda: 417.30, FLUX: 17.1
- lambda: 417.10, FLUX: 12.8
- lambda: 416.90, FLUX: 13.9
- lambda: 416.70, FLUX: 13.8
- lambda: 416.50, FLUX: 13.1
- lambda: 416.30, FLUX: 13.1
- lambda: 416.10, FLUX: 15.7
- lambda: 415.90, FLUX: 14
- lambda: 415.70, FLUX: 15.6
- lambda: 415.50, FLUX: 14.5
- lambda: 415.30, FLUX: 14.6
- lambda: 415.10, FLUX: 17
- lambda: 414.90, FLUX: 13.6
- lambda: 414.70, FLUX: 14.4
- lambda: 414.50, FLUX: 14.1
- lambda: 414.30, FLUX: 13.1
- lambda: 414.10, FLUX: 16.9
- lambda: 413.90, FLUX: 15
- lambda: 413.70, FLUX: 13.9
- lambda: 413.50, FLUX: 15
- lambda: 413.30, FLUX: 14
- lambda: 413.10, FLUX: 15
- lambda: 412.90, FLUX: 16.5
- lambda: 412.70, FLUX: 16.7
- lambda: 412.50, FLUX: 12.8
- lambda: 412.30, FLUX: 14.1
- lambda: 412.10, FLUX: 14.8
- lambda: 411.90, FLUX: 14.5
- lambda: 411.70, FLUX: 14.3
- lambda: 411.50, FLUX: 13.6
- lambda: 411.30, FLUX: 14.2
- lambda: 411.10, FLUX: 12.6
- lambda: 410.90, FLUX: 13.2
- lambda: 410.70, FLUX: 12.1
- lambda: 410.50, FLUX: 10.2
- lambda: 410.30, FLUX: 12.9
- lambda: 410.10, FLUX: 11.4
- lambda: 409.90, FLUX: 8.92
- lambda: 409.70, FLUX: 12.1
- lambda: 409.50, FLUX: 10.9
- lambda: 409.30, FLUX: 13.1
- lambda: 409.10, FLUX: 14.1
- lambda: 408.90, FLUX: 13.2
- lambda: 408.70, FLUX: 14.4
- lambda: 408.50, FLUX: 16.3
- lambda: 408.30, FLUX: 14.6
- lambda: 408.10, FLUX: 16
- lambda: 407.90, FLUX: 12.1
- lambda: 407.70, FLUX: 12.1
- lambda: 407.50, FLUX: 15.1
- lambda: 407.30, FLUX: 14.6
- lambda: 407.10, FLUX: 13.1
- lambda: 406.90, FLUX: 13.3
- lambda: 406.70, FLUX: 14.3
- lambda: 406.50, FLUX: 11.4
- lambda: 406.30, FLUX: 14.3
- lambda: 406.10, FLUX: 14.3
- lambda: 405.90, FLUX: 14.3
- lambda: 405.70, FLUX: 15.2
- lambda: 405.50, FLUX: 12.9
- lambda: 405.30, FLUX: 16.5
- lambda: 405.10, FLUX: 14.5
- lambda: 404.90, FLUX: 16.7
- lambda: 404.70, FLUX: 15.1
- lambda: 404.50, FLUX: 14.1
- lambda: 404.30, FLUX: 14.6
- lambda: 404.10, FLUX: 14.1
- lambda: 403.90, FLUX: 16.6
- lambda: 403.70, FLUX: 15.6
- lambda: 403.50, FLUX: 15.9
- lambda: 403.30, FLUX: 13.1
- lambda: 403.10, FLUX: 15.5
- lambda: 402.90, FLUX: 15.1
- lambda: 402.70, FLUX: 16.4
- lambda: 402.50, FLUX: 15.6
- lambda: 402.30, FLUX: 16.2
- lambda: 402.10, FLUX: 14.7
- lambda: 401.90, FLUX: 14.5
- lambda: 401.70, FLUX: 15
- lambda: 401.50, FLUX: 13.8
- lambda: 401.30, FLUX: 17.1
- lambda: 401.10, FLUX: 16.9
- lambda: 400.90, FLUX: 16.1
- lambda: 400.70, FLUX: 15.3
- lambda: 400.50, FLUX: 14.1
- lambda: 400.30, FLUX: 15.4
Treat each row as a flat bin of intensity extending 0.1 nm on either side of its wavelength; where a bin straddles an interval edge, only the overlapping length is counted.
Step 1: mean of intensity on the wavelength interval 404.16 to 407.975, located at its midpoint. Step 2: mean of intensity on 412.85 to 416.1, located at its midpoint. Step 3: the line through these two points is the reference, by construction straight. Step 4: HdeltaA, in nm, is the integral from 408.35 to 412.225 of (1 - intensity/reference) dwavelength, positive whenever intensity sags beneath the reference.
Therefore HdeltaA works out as 0.39 nm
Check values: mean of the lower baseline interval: 14.1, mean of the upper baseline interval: 14.8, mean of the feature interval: 13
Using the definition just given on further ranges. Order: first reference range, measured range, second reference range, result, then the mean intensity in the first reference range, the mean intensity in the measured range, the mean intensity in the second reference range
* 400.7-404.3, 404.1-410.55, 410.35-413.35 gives 0.42 nm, 15.4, 13.7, 13.9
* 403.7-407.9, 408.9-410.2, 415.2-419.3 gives 0.22 nm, 14.3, 11.9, 14.2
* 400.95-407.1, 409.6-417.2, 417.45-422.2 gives 0.55 nm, 14.9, 13.9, 15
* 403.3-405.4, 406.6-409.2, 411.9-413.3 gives 0.17 nm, 15.3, 14.1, 14.9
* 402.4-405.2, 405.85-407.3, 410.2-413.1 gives 0.11 nm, 15.2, 13.6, 13.8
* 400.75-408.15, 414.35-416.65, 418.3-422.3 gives 0.10 nm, 14.8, 14.5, 15.3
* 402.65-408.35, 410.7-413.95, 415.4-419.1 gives 0.00 nm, 14.5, 14.3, 14.2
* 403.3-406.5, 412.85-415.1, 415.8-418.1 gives -0.07 nm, 14.8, 14.7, 14.1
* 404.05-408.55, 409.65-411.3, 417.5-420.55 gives 0.29 nm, 14.3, 11.8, 14.4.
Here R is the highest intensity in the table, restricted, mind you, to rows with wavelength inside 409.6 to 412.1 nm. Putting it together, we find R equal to 14.8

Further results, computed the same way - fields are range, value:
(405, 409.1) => 16.5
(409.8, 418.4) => 17.1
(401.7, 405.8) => 16.7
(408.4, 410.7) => 16.3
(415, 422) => 18.3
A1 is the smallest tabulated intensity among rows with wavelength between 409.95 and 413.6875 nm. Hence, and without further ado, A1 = 10.2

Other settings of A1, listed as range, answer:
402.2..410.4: 8.92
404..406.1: 12.9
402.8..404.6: 13.1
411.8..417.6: 12.8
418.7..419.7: 13.5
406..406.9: 11.4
